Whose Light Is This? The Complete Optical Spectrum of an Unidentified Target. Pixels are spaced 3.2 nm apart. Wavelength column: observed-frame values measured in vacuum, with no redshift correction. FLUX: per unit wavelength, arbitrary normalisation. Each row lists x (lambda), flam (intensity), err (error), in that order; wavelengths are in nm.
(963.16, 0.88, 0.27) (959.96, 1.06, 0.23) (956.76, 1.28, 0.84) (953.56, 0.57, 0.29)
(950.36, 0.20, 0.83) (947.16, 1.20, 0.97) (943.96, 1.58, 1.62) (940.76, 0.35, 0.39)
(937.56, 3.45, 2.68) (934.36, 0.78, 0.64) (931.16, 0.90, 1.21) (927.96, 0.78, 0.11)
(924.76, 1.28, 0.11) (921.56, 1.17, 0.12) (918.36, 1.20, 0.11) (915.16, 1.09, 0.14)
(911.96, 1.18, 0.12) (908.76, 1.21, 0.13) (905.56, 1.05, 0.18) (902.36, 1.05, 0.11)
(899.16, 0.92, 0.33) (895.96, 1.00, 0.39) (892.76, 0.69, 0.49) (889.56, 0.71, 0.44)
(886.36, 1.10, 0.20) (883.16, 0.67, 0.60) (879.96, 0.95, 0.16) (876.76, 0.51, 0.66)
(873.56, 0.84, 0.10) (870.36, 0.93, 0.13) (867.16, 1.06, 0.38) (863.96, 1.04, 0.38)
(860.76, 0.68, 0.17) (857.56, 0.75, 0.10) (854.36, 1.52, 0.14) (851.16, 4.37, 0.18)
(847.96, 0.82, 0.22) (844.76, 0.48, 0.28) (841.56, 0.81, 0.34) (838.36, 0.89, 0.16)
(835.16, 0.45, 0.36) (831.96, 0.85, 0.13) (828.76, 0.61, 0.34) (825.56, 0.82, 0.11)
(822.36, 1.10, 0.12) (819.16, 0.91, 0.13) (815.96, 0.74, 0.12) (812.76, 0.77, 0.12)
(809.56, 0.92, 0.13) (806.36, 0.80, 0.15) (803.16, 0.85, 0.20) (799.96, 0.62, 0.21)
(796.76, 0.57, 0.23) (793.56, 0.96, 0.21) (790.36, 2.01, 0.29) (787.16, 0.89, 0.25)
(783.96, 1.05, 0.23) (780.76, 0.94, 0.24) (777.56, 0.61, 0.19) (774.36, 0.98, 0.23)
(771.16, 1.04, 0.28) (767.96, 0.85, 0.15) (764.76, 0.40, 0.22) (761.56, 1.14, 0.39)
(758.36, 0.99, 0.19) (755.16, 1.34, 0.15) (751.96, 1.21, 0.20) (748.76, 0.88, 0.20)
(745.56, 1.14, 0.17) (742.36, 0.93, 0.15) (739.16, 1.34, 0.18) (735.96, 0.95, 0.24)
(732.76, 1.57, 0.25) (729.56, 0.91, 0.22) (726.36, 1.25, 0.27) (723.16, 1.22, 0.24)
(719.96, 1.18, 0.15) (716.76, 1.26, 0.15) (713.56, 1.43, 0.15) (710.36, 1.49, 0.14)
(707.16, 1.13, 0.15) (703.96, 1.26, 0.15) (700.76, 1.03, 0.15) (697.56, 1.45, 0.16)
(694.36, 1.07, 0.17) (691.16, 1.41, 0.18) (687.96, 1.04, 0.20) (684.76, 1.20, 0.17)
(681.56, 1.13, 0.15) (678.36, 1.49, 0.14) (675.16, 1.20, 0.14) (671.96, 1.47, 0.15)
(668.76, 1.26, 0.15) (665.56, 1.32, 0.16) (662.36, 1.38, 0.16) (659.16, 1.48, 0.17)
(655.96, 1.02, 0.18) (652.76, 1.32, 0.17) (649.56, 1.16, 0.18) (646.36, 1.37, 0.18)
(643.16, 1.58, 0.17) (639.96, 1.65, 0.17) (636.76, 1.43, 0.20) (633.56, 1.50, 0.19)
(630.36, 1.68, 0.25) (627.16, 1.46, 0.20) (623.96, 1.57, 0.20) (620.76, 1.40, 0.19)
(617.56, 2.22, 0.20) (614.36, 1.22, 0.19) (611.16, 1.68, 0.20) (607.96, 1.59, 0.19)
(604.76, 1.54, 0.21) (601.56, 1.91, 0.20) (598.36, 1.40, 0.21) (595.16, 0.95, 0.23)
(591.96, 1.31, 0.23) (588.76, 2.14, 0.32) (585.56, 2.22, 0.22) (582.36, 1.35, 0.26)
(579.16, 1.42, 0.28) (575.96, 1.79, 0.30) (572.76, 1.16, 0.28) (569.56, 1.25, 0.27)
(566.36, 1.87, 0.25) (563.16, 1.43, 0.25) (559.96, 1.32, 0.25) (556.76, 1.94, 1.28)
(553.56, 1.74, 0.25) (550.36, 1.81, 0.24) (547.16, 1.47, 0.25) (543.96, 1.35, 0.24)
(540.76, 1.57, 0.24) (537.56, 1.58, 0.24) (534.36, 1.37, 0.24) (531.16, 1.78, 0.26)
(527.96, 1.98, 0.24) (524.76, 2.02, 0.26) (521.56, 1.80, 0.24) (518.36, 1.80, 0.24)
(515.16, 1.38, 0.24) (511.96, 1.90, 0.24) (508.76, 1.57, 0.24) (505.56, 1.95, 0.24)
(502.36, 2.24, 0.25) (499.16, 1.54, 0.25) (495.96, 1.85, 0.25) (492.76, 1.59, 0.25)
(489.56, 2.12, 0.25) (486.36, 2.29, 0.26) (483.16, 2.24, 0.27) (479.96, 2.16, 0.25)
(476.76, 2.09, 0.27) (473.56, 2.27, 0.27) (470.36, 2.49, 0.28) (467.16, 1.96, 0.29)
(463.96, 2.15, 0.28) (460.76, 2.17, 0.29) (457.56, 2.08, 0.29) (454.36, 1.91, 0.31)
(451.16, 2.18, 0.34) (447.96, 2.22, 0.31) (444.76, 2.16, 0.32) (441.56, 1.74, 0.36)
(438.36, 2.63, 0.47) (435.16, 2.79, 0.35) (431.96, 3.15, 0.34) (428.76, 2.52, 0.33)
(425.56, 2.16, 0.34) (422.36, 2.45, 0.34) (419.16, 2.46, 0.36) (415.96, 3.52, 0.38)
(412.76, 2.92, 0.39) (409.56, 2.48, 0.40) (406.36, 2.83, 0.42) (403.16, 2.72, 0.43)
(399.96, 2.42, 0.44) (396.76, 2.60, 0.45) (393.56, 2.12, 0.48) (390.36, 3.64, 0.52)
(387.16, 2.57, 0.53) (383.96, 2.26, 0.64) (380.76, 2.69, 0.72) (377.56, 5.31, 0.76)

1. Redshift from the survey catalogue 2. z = 1.29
